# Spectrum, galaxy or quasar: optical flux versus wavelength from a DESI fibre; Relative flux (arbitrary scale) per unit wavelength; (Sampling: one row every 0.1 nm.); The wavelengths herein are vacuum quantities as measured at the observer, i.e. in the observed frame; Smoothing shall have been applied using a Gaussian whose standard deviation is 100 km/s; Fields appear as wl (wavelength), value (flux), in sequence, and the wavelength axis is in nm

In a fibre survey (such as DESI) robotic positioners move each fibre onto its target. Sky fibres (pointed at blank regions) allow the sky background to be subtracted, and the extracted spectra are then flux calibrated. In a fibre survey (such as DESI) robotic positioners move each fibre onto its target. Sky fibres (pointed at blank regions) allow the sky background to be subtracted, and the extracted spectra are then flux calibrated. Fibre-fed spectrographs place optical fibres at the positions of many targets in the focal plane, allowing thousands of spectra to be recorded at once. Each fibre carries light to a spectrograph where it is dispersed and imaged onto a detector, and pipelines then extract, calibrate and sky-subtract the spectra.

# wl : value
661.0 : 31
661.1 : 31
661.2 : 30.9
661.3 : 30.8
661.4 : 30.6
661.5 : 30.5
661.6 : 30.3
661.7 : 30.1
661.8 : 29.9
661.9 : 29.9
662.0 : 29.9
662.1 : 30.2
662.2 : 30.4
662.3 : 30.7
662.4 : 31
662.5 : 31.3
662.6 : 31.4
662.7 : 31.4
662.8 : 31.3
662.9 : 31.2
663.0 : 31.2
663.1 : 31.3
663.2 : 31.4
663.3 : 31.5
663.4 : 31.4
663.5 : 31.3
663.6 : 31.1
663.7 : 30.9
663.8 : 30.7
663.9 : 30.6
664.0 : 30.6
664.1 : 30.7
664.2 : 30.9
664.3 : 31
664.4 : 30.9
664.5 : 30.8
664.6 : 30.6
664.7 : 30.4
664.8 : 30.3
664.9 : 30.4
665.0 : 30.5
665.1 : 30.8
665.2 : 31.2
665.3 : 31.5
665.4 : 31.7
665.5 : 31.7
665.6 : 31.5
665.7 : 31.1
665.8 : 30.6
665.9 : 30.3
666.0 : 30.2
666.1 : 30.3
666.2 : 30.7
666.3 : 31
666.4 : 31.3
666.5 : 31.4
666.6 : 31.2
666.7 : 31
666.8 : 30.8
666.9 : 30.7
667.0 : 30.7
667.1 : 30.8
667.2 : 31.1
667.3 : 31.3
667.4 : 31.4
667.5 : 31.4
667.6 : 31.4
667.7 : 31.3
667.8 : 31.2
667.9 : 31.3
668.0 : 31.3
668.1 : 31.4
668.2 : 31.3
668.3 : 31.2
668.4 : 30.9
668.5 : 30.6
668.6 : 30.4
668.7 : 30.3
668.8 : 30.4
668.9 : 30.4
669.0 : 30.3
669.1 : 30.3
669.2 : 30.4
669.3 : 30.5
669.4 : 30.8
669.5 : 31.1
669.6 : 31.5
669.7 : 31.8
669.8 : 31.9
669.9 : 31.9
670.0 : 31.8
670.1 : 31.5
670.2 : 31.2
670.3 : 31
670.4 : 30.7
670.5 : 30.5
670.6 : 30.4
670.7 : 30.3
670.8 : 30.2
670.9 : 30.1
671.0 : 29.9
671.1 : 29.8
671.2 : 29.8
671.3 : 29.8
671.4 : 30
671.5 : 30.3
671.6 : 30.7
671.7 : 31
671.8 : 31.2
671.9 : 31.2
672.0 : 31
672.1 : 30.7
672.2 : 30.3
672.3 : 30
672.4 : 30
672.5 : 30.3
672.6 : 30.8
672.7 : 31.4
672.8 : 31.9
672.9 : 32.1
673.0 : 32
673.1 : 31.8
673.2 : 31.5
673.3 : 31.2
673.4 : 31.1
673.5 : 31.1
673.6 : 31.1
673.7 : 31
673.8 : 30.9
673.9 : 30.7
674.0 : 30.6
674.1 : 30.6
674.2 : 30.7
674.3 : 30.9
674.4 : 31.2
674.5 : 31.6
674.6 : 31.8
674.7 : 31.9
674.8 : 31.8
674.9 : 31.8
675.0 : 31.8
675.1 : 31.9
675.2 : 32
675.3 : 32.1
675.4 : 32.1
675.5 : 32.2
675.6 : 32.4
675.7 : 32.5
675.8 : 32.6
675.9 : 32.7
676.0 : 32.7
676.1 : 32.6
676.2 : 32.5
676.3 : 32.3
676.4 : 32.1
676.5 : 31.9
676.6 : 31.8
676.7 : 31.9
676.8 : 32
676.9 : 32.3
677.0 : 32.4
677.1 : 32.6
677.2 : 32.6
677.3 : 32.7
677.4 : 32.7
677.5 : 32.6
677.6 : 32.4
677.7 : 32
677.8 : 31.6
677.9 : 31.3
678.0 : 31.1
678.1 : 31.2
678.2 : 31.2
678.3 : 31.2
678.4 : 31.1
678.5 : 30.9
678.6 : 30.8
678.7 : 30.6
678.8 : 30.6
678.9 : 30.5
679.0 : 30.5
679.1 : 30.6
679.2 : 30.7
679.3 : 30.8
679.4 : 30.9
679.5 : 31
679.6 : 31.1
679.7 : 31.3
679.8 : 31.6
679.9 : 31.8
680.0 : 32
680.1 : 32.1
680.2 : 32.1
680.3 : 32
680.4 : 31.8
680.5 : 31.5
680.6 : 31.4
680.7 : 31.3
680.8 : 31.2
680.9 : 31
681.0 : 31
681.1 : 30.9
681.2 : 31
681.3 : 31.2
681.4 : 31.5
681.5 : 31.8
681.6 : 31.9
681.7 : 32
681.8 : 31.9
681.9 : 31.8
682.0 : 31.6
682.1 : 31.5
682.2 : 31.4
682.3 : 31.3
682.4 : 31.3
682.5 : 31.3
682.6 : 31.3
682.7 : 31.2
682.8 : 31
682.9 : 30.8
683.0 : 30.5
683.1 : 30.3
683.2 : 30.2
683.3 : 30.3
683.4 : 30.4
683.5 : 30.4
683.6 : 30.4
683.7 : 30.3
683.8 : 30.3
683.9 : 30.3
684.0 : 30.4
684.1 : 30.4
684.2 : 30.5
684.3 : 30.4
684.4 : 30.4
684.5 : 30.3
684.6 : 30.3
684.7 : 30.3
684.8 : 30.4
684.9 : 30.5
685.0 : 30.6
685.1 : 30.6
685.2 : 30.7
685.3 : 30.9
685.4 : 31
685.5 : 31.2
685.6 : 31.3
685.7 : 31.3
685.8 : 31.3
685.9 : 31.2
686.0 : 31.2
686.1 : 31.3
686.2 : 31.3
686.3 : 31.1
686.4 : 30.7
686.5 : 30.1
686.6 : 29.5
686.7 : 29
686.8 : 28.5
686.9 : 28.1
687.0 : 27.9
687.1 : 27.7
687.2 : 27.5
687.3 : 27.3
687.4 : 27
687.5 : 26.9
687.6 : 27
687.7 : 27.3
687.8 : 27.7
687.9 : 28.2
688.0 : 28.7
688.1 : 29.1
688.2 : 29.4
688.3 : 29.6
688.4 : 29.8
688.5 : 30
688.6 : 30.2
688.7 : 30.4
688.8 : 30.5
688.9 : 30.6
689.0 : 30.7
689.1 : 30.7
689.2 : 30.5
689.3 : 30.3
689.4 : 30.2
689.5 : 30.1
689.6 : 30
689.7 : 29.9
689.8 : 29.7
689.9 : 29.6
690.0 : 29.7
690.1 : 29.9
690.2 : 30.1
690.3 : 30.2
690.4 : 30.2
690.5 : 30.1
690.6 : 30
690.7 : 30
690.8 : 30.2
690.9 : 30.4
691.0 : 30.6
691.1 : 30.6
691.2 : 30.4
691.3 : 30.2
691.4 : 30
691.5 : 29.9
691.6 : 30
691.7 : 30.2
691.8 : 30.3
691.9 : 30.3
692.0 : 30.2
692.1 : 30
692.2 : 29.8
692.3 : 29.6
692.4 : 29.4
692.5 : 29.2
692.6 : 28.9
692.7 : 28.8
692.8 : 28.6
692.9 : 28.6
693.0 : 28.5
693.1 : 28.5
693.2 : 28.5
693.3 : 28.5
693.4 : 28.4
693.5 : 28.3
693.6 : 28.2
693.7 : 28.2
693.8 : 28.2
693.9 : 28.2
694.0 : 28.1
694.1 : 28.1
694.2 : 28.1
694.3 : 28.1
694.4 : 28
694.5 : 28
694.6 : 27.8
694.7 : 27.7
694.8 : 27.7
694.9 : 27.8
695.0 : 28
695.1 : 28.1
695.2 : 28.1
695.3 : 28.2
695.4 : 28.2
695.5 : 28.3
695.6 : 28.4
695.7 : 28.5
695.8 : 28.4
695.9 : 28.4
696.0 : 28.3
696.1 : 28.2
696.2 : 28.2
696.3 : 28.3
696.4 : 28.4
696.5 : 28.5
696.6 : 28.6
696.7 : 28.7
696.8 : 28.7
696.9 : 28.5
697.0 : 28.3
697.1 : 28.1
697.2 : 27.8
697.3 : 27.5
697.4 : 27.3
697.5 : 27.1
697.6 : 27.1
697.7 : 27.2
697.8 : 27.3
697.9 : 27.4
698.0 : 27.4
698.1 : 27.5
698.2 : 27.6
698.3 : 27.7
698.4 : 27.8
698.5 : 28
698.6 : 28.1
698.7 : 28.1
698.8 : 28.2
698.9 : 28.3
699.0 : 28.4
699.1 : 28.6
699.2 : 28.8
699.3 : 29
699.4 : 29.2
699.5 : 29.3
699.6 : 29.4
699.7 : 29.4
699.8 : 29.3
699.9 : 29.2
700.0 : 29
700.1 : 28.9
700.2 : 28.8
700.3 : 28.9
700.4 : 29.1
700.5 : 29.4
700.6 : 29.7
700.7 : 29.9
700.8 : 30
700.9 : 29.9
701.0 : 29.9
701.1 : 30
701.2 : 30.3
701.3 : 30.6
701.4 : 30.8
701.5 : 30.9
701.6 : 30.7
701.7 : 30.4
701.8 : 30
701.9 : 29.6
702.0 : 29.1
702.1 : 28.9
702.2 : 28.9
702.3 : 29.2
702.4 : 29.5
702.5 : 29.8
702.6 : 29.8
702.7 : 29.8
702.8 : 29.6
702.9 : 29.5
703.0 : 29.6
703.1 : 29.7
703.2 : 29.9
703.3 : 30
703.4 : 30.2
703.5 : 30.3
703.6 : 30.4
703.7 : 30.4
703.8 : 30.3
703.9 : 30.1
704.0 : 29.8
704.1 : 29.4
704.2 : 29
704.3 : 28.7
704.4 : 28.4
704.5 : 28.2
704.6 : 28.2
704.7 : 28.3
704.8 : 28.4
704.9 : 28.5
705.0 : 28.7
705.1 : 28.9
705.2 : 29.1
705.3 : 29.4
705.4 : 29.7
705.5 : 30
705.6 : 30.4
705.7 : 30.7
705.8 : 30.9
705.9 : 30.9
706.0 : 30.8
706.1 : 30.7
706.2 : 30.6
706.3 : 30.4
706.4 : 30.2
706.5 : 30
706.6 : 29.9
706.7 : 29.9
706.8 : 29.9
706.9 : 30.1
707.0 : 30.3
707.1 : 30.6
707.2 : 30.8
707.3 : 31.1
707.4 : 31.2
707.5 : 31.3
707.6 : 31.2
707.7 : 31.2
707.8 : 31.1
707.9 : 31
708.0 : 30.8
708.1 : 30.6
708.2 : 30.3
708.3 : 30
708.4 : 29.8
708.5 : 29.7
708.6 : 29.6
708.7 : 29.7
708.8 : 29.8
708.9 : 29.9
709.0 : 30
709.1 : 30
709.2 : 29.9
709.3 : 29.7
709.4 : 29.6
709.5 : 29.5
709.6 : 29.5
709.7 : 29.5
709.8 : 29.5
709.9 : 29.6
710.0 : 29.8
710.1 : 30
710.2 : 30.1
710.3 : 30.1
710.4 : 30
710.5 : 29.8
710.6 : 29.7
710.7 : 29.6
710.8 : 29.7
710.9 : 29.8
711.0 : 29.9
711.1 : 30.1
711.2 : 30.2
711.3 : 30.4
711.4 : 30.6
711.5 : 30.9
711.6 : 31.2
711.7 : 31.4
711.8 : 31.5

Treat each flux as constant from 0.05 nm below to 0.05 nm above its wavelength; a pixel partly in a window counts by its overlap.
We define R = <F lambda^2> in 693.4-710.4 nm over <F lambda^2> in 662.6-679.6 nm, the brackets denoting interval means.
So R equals 1.03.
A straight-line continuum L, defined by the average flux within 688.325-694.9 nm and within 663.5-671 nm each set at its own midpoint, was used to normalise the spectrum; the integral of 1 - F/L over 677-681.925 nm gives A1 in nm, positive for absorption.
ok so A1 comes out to -0.210 nm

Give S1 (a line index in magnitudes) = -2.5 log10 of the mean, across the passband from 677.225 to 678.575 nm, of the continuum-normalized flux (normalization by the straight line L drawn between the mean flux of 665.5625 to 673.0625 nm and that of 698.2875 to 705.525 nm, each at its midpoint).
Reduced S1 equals -0.04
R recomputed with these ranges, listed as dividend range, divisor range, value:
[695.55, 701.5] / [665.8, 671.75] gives 1.01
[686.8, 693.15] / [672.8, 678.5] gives 0.97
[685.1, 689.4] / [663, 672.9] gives 1.02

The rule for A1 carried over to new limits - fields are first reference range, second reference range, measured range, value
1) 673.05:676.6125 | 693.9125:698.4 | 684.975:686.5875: -0.06 nm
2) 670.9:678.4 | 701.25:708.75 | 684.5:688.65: 0.17 nm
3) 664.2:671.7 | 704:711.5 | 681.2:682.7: -0.05 nm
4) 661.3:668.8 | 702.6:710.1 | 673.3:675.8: -0.07 nm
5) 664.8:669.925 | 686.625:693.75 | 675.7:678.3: -0.16 nm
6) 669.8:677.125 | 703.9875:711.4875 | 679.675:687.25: 0.03 nm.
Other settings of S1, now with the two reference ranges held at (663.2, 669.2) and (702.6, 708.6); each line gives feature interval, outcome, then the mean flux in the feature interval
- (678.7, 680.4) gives -0.022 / 31.2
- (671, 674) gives -0.002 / 30.8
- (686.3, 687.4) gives 0.065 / 28.7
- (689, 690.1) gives 0.010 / 30.1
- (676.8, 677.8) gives -0.060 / 32.4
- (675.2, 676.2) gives -0.059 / 32.4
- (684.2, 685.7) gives -0.006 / 30.7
